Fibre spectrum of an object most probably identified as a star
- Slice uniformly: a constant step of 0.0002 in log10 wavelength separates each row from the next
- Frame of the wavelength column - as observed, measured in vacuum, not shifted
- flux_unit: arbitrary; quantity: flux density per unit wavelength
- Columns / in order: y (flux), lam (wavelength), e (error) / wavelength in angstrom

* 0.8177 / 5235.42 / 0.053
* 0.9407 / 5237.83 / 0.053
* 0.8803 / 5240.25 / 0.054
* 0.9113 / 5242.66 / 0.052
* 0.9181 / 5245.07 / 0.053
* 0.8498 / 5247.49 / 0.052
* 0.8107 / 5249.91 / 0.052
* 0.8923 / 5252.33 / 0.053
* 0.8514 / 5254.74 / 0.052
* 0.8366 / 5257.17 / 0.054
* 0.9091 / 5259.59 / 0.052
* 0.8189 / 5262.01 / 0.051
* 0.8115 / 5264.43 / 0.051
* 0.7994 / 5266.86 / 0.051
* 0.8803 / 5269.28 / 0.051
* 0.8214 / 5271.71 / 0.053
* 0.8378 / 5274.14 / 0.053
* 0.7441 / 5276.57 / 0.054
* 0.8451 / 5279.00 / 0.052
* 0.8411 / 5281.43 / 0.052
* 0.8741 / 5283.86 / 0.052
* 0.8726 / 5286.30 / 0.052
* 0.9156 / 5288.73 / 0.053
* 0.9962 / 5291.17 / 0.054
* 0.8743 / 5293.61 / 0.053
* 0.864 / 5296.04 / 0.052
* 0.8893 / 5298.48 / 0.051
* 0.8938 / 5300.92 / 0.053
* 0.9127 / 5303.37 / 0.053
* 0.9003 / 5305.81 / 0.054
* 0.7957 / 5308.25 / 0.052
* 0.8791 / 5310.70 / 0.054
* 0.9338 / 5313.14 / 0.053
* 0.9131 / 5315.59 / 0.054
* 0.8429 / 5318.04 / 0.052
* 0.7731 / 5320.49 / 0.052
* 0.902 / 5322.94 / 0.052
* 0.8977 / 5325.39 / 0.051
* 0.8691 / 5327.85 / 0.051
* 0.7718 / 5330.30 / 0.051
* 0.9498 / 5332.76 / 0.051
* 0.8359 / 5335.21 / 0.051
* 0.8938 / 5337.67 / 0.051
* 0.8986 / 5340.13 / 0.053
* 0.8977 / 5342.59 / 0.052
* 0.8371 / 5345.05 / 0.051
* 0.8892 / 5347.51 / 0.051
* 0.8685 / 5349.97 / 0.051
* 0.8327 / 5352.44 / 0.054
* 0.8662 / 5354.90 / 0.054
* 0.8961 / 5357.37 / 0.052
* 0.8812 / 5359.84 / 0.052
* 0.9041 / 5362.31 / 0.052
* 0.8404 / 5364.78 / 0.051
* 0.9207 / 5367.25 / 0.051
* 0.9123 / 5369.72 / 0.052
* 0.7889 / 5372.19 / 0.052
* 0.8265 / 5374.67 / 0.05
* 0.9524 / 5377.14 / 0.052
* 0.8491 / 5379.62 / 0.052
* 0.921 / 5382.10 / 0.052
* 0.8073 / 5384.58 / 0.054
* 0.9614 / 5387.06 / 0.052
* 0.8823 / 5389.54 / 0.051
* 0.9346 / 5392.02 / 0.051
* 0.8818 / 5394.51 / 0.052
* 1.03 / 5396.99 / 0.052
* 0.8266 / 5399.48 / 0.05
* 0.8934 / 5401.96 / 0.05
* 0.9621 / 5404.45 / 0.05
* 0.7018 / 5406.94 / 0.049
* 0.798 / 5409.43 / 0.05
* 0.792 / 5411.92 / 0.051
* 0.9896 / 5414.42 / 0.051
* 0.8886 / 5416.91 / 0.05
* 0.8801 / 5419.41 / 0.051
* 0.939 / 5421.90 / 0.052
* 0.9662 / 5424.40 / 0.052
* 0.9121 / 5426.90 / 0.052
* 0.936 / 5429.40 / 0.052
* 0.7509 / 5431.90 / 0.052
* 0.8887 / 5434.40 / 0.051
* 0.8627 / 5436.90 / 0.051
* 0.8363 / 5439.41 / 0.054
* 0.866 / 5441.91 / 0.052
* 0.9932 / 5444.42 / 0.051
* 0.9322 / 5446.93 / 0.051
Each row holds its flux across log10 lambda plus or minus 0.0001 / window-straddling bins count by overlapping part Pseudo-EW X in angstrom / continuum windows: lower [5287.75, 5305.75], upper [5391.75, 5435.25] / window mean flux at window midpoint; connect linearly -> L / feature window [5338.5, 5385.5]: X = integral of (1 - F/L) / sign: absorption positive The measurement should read 1.1 angstrom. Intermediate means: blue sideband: 0.906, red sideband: 0.886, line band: 0.874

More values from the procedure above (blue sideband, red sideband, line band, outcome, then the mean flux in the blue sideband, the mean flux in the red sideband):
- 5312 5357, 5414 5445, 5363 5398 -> -0.37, 0.871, 0.896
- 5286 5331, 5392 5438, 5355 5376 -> 0.27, 0.88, 0.885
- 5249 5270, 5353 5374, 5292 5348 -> -0.87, 0.846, 0.873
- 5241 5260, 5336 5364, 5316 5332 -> 0.48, 0.871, 0.877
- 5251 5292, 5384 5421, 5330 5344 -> -0.19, 0.854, 0.884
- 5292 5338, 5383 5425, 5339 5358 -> 0.16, 0.874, 0.889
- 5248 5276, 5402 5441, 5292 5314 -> -0.90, 0.841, 0.874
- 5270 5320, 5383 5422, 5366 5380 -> 0.07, 0.871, 0.884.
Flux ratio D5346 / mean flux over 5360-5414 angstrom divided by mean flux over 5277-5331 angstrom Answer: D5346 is 1.0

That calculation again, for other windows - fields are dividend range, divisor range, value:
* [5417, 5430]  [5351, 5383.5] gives 1.05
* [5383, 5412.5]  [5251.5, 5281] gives 1.05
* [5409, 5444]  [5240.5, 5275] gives 1.03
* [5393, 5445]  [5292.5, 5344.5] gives 1.01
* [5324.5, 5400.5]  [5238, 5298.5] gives 1.02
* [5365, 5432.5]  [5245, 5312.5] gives 1.03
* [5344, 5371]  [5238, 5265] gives 1.01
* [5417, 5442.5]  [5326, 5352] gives 1.02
